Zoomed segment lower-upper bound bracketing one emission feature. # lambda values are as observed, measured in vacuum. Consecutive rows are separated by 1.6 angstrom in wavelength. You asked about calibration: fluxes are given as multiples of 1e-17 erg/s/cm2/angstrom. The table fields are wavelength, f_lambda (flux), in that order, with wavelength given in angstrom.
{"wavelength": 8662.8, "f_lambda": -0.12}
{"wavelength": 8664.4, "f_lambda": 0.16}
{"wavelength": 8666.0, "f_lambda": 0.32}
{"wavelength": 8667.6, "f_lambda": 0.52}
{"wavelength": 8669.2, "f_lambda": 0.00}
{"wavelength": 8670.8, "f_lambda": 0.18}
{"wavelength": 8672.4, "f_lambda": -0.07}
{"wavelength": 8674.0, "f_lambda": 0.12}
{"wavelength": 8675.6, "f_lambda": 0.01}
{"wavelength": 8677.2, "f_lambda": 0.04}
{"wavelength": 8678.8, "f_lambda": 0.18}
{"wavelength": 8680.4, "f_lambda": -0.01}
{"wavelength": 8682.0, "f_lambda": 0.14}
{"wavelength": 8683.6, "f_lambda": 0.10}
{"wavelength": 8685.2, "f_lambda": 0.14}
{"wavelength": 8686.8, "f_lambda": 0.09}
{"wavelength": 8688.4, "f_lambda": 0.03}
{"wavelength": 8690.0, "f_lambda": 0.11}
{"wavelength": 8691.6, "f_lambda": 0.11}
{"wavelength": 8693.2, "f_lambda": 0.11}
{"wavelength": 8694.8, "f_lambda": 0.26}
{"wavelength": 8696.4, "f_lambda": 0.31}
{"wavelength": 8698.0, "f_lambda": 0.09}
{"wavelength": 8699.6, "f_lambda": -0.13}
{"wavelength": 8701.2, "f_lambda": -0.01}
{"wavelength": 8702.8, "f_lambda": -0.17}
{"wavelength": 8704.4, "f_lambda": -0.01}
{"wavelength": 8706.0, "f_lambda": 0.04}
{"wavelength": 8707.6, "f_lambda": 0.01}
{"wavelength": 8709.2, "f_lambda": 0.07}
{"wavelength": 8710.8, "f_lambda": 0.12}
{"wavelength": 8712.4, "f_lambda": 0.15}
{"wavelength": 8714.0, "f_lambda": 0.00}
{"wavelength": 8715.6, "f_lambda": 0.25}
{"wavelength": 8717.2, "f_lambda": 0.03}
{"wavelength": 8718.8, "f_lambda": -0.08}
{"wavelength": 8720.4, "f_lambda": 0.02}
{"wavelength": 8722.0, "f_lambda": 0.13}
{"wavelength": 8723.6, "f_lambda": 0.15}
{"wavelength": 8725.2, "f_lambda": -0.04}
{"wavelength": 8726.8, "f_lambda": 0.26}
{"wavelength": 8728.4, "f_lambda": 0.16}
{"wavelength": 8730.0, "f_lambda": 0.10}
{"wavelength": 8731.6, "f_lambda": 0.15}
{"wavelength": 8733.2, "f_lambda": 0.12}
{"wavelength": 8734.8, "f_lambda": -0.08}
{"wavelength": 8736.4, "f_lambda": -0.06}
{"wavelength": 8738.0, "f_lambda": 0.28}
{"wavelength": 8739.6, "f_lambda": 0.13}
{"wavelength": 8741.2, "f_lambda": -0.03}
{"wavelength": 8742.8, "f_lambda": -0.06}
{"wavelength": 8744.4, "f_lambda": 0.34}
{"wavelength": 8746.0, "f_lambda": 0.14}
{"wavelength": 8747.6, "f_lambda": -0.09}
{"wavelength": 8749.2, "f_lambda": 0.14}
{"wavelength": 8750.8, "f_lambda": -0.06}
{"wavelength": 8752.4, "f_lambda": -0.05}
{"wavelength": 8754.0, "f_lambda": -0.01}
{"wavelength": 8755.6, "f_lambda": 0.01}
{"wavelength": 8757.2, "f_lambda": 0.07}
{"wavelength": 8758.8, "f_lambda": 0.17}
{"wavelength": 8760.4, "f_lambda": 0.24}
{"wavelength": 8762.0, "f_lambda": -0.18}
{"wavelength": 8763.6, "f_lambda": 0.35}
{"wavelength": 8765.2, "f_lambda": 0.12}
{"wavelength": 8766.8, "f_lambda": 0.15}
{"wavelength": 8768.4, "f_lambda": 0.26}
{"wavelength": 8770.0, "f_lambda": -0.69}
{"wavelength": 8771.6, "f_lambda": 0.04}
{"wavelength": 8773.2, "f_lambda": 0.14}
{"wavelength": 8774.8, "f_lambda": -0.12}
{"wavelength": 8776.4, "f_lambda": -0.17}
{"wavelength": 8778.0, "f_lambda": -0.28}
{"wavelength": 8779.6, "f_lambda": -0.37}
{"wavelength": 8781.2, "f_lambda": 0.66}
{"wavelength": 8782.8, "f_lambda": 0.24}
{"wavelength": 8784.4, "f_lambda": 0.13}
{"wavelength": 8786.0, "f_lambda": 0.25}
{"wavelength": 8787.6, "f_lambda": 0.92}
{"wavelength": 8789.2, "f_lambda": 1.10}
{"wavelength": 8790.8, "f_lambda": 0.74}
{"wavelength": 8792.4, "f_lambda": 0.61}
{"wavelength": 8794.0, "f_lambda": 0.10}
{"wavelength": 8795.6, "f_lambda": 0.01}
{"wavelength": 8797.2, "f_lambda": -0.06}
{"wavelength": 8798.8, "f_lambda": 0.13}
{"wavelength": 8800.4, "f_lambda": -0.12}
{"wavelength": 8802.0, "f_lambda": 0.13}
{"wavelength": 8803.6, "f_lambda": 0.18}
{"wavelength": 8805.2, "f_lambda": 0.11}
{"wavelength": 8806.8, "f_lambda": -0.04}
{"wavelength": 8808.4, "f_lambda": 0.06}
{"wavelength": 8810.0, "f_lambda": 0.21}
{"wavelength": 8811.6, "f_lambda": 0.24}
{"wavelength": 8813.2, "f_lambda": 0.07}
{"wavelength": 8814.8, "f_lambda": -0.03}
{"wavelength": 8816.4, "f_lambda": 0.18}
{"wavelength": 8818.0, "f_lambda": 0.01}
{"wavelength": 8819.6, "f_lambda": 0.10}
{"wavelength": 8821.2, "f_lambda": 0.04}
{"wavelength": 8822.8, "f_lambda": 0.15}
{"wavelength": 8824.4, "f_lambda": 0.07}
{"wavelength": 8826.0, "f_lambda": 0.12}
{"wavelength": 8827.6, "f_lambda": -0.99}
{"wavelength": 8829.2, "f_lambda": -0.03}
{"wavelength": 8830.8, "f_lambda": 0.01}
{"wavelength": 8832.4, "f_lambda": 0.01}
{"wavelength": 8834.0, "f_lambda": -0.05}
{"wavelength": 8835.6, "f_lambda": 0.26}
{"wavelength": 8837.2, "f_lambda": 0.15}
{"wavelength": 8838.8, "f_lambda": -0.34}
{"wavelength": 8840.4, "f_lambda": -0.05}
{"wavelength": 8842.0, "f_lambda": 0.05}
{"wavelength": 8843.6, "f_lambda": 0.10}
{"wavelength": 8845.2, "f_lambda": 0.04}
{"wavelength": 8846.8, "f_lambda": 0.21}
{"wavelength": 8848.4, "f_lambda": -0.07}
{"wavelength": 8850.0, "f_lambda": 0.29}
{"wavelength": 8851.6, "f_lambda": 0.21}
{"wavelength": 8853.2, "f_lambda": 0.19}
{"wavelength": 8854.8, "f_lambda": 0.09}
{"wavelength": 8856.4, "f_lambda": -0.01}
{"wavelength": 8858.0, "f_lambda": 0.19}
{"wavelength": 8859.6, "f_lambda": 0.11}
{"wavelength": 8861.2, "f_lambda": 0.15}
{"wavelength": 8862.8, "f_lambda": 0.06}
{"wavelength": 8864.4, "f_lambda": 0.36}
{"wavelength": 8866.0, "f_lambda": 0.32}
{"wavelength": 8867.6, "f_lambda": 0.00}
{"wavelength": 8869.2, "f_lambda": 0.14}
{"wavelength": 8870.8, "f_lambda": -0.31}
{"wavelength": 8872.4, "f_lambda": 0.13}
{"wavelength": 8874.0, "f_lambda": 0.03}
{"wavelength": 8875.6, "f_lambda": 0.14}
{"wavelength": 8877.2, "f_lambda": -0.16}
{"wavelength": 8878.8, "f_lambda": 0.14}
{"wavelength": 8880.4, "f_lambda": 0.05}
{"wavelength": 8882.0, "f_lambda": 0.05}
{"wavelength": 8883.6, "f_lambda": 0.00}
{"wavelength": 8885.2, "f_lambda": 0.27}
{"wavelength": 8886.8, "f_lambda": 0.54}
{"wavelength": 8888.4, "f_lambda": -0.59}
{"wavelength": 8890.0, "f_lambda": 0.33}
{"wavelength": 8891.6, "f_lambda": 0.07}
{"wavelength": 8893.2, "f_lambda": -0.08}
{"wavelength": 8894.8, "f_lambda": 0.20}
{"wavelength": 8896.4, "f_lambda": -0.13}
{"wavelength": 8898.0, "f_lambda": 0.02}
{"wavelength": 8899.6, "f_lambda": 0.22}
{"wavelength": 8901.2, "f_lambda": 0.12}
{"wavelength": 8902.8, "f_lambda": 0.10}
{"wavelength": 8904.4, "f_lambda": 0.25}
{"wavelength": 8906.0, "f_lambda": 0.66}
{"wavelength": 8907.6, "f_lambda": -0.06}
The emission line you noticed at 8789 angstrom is H-beta 4861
